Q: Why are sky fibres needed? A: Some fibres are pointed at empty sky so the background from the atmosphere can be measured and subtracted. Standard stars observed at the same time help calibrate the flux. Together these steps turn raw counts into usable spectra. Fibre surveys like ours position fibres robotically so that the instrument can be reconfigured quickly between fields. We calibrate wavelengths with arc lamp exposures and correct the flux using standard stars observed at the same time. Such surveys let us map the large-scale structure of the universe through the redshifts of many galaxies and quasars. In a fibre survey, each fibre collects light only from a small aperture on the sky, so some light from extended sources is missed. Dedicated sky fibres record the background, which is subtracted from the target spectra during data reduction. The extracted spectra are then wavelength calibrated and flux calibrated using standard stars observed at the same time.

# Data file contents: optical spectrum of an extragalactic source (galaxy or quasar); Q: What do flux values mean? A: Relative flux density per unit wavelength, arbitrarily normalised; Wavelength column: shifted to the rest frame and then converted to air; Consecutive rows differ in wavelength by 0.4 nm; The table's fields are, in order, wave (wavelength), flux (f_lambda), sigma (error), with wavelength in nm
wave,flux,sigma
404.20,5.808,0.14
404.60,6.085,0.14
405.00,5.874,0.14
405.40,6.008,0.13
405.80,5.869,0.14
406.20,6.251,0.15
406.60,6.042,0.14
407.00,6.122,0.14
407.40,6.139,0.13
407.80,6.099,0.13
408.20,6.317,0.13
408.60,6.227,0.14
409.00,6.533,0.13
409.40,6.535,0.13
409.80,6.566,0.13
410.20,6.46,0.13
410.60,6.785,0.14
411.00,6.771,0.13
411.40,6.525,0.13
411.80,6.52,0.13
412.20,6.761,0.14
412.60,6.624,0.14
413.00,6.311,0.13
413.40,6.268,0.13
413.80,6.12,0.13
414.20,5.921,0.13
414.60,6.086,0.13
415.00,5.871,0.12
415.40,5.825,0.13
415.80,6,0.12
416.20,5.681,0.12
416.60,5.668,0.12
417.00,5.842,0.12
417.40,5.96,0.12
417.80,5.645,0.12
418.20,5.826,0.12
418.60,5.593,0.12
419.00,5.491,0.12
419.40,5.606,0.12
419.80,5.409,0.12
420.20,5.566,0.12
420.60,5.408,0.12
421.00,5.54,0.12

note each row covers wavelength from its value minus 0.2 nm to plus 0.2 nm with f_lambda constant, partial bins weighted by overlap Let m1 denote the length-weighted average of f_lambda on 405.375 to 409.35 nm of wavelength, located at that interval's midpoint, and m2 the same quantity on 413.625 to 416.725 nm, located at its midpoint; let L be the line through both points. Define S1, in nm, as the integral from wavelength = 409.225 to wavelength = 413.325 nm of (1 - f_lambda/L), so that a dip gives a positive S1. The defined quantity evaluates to -0.36 nm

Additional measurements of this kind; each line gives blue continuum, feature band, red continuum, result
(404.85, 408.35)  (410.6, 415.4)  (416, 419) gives -0.38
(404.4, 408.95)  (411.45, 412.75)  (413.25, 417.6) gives -0.14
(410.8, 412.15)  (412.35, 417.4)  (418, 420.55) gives 0.12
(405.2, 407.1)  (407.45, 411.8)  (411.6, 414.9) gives -0.20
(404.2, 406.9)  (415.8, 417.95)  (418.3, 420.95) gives -0.06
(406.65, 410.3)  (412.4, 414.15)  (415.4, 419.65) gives -0.08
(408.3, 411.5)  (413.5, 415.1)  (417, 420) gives 0.02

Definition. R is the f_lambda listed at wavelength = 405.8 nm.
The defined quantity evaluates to 5.869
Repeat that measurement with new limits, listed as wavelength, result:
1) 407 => 6.122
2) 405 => 5.874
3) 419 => 5.491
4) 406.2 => 6.251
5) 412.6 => 6.624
